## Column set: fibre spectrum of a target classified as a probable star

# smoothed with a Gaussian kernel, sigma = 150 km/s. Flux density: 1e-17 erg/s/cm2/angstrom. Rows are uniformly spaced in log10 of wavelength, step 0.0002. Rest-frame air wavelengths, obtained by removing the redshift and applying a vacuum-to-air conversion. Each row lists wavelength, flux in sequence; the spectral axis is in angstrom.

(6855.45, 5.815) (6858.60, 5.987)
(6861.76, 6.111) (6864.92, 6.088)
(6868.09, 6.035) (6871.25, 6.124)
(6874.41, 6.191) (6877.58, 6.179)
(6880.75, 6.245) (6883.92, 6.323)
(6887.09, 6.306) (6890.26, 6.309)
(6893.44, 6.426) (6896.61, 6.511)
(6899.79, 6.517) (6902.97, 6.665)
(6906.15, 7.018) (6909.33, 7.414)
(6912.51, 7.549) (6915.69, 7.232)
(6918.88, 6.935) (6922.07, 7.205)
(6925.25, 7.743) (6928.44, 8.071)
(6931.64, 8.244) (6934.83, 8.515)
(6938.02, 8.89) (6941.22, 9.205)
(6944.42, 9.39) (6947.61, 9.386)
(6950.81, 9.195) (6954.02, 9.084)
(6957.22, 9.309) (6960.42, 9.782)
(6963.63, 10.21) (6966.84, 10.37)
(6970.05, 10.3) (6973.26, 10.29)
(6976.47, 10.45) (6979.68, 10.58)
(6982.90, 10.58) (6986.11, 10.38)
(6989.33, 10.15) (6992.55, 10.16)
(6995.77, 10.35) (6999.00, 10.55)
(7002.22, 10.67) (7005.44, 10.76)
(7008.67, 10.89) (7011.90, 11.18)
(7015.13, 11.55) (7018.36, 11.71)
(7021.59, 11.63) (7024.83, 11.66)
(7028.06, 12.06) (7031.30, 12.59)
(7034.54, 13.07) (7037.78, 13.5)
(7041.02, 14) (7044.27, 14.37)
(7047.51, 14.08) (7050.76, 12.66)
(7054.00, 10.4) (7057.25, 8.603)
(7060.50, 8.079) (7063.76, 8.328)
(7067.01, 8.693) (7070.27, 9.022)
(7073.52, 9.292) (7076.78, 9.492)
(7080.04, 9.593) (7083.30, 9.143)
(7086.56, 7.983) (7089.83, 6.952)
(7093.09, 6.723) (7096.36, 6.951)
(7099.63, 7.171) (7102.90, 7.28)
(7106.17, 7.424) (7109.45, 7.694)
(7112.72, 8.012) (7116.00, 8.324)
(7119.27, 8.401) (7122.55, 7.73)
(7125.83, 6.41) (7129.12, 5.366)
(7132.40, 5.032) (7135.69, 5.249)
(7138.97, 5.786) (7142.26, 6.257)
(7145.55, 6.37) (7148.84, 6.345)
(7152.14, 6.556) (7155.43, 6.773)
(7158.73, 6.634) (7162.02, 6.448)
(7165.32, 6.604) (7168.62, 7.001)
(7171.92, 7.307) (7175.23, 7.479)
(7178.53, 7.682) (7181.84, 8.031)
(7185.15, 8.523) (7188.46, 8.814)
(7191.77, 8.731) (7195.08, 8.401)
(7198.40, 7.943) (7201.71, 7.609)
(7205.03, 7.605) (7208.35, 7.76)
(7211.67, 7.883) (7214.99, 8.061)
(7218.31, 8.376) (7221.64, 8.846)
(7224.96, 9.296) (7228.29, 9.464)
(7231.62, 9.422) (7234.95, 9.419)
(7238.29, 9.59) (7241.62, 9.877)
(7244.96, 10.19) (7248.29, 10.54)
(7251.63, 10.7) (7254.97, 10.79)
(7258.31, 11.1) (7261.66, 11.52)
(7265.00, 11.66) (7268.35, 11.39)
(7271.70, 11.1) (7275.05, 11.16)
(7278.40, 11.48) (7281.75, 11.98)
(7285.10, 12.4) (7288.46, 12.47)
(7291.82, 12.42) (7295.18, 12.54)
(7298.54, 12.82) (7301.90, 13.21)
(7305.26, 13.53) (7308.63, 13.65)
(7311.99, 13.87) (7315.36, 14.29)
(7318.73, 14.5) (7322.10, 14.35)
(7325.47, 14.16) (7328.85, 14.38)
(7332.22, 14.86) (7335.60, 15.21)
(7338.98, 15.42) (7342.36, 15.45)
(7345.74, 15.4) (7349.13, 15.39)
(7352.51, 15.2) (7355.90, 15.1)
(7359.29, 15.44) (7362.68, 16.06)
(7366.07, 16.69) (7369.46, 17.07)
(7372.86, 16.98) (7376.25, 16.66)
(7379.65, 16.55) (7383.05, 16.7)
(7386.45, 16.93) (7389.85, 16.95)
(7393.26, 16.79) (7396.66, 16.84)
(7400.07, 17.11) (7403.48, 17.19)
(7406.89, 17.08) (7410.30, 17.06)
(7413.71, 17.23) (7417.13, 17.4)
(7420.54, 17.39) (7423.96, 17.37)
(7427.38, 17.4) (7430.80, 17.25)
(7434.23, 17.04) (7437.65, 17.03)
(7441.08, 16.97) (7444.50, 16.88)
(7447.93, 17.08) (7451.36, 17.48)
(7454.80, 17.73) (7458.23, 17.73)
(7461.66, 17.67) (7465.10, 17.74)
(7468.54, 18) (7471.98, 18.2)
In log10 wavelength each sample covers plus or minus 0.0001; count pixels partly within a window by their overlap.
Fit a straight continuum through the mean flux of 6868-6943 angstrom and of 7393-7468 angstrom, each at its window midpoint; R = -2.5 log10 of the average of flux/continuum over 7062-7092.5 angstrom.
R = 0.20 mag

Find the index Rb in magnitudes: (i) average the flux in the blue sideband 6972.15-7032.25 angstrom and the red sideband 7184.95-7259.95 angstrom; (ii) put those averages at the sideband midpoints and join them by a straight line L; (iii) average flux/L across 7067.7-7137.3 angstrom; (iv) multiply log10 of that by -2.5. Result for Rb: 0.31 mag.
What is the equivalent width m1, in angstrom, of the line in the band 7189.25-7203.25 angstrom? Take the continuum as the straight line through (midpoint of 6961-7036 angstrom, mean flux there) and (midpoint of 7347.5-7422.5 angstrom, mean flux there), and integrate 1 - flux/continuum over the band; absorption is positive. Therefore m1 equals 5.7 angstrom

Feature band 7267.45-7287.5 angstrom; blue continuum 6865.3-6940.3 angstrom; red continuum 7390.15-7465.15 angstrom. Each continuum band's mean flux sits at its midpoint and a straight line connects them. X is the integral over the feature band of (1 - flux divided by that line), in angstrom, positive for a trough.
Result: 3.8 angstrom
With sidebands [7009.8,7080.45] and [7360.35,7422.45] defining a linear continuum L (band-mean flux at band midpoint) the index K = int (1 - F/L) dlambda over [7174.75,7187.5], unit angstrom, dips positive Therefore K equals 5.14 angstrom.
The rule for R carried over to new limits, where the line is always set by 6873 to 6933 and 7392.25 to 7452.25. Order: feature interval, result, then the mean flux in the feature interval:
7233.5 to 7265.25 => 0.29 mag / 10.5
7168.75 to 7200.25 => 0.47 mag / 8.05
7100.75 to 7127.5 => 0.40 mag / 7.65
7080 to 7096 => 0.32 mag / 7.84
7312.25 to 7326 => 0.06 mag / 14.3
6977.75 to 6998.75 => -0.21 mag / 10.4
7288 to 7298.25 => 0.17 mag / 12.5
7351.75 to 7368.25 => 0.01 mag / 15.8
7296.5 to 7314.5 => 0.11 mag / 13.4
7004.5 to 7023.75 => -0.24 mag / 11.3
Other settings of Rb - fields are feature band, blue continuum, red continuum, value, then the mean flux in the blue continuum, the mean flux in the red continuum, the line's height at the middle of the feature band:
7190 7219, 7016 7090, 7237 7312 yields 0.38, 10.8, 11.7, 11.4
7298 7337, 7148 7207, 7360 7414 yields -0.03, 7.49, 16.8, 13.7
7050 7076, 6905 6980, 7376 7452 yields 0.18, 8.83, 17.1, 10.9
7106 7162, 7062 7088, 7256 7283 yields 0.40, 8.95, 11.4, 9.69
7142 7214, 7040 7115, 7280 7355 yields 0.45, 9.16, 14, 11.2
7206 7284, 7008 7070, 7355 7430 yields 0.41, 11.5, 16.8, 14.6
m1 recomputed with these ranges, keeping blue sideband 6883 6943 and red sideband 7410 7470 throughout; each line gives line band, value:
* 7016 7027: -2.7 angstrom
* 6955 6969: -2.7 angstrom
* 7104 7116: 3.6 angstrom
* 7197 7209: 4.8 angstrom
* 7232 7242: 2.9 angstrom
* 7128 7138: 5.5 angstrom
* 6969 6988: -4.1 angstrom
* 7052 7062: 0.9 angstrom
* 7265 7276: 2.2 angstrom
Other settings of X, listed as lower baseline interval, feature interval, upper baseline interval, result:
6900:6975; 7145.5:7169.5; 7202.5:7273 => 7.2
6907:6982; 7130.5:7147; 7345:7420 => 8.8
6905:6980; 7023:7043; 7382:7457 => -4.6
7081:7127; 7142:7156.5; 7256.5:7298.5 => 3.7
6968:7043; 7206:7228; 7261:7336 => 7.2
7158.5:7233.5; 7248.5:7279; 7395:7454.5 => -1.2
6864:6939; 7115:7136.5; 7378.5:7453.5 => 8.9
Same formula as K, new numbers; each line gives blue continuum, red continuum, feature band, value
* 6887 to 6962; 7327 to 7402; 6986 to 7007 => -2.72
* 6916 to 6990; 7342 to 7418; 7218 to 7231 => 4.48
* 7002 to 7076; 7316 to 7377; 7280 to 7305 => 3.56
